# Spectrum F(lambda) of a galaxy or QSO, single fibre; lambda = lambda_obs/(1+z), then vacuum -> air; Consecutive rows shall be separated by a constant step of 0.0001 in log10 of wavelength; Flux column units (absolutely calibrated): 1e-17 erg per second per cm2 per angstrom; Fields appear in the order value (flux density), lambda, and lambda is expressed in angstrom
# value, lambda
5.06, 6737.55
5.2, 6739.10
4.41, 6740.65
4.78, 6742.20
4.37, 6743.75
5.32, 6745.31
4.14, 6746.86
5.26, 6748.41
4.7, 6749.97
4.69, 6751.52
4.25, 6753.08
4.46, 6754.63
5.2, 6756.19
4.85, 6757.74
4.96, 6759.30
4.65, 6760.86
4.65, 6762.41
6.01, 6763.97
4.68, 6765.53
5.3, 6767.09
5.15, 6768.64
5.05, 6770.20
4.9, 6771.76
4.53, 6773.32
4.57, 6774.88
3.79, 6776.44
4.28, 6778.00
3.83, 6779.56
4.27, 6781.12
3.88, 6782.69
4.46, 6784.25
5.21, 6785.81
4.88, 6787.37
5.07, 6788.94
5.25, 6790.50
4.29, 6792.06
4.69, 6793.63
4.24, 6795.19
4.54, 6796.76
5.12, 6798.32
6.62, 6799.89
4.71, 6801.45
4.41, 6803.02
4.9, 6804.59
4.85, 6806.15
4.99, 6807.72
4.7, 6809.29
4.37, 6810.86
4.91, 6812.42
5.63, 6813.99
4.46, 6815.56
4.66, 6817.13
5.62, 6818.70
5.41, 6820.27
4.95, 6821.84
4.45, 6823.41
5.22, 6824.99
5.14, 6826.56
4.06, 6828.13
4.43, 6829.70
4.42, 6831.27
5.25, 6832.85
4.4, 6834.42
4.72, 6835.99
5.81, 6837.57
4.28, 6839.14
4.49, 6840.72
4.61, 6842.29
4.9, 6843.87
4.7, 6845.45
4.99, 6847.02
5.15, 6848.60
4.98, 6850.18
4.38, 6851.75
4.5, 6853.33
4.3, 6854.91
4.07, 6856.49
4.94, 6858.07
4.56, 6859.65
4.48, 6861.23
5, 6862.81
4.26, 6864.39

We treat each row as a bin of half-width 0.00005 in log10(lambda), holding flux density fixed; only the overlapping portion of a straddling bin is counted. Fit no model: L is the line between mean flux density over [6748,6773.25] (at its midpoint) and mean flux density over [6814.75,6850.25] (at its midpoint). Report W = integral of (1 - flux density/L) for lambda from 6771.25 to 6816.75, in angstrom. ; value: 1.6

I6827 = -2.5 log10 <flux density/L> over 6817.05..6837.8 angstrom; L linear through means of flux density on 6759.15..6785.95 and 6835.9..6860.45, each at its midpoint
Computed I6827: -0.042 mag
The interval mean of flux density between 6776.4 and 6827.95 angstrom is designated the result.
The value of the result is 4.79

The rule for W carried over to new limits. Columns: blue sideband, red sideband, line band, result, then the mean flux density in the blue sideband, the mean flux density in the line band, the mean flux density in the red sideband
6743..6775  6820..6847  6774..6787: 1.4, 4.85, 4.31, 4.77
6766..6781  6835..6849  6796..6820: -1.3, 4.59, 4.98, 4.83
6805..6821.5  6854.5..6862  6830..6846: -0.2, 4.96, 4.75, 4.48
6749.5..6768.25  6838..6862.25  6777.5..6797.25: 1.1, 4.88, 4.53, 4.64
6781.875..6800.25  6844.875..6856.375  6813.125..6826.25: -0.8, 4.81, 5.05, 4.68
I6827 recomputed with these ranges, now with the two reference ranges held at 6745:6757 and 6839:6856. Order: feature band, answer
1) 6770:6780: 0.07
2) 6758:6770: -0.07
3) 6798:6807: -0.09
